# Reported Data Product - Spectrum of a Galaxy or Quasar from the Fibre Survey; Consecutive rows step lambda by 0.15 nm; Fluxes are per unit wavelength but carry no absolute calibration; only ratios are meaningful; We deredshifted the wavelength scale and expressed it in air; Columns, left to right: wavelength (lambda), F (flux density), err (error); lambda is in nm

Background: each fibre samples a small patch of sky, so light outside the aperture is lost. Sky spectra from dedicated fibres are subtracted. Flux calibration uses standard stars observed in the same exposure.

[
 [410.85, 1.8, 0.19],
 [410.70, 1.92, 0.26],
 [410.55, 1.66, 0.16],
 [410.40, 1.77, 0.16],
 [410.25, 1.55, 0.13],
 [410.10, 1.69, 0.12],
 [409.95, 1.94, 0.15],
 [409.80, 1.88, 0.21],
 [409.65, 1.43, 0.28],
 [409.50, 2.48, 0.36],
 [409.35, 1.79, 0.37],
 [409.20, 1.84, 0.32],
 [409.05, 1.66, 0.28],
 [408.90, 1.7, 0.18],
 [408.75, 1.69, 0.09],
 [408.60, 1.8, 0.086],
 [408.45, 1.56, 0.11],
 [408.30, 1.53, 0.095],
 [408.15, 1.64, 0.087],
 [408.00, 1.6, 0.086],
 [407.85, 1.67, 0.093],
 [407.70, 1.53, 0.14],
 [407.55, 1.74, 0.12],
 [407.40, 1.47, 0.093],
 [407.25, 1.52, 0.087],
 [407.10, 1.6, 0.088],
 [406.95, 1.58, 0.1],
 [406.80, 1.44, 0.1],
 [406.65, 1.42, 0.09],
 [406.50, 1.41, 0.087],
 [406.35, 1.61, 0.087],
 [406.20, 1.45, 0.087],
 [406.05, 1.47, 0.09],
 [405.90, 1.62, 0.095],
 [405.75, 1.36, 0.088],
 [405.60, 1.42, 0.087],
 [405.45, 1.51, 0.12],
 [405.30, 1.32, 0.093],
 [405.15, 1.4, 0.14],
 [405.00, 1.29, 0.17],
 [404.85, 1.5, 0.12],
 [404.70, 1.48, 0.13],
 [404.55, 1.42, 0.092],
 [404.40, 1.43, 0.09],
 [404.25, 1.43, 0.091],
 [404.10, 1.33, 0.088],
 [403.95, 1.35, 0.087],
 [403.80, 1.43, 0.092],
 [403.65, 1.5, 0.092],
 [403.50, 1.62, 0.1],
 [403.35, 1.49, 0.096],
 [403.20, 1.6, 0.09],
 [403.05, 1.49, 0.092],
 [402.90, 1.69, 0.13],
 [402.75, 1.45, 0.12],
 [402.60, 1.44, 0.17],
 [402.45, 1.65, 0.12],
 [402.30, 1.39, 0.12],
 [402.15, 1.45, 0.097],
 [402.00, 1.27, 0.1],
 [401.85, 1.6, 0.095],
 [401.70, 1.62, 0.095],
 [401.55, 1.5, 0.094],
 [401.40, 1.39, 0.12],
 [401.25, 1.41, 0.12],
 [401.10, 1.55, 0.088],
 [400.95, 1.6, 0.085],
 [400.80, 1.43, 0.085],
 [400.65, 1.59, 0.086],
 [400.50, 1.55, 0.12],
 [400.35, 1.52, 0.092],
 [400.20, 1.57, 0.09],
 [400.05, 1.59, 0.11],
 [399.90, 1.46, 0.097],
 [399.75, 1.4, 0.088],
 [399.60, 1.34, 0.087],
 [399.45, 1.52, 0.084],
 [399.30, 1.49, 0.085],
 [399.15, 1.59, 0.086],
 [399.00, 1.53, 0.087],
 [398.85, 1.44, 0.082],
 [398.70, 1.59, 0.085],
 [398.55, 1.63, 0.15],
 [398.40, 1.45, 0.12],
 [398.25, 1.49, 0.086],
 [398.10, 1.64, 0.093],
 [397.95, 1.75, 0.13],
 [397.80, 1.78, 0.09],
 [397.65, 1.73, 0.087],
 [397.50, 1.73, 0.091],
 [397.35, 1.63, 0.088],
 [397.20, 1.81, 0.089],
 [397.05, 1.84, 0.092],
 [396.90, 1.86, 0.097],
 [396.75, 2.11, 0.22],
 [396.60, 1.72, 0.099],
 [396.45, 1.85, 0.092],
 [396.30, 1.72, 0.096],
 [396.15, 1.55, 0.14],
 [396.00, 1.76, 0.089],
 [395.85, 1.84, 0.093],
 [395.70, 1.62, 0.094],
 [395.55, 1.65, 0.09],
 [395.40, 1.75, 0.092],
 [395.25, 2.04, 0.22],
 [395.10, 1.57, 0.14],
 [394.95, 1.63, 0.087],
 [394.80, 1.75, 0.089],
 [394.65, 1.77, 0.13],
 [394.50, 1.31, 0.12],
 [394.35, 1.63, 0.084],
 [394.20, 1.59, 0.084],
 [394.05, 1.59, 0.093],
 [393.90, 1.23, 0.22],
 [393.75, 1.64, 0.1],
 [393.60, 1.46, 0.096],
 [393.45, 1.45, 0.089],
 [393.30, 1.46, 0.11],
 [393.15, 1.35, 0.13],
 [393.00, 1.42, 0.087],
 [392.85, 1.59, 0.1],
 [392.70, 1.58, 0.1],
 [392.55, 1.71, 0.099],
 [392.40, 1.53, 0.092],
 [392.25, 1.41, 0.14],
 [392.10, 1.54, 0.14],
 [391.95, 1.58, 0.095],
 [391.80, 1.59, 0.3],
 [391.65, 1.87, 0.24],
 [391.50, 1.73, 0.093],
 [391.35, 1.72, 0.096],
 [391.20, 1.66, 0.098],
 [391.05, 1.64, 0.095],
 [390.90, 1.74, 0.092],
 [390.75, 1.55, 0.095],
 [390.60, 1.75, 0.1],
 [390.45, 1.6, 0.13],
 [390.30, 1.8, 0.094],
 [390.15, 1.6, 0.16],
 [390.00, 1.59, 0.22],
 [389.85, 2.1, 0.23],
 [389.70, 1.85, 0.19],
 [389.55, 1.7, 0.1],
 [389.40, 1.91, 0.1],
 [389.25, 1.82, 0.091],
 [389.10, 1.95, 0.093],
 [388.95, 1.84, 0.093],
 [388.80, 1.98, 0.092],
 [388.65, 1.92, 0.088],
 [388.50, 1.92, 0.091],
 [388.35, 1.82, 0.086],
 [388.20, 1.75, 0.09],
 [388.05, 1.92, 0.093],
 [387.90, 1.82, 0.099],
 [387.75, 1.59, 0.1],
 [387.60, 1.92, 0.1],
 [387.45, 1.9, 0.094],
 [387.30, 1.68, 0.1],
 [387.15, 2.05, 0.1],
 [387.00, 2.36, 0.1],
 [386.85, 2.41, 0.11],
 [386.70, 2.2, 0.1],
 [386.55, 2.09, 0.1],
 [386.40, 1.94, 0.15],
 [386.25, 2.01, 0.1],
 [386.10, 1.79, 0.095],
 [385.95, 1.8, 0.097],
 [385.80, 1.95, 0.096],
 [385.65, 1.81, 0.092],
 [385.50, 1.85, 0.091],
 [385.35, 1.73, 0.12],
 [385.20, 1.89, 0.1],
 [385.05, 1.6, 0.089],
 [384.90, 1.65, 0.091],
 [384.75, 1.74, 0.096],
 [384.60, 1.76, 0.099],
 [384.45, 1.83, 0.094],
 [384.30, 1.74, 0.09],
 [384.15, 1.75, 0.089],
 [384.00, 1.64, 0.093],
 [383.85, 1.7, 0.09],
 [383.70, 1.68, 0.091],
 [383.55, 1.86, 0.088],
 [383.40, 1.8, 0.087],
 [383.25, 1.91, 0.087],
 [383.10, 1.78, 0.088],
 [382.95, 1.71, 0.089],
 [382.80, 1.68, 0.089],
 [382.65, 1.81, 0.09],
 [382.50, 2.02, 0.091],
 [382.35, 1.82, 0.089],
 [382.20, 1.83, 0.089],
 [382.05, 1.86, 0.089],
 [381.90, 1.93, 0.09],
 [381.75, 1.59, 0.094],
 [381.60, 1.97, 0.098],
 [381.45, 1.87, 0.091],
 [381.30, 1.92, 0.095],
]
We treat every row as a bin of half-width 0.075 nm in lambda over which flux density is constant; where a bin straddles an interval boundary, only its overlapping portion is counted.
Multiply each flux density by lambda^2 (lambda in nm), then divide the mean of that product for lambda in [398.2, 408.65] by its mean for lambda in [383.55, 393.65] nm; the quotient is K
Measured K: 0.9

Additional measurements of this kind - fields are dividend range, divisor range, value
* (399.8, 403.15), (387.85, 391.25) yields 0.89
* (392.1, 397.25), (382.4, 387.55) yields 0.93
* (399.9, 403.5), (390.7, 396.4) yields 0.98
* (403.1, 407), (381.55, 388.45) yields 0.87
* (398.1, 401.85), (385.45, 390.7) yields 0.85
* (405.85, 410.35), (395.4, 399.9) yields 1.05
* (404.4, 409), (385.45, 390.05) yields 0.88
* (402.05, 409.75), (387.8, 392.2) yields 0.95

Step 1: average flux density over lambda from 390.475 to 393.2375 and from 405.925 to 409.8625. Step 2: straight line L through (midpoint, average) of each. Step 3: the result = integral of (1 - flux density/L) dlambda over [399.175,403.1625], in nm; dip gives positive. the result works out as 0.301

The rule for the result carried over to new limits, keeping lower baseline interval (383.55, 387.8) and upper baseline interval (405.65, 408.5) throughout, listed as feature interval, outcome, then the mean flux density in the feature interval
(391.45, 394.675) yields 0.38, 1.54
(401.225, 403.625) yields 0.15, 1.51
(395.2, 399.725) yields 0.02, 1.68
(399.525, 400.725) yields 0.10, 1.5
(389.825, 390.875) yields 0.06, 1.7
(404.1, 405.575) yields 0.15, 1.42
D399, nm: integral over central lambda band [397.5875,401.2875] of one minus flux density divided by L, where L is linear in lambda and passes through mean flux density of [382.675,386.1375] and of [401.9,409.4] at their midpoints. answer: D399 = 0.11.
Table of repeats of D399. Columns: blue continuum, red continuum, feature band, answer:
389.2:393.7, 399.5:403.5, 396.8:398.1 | -0.172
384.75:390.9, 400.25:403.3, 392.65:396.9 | 0.119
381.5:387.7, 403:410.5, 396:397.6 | -0.078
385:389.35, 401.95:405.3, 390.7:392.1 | 0.096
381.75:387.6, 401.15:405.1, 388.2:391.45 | -0.065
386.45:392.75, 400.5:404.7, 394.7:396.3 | -0.055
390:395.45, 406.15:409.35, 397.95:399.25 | 0.038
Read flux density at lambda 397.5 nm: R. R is 1.73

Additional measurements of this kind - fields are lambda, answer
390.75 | 1.55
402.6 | 1.44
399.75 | 1.4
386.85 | 2.41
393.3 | 1.46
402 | 1.27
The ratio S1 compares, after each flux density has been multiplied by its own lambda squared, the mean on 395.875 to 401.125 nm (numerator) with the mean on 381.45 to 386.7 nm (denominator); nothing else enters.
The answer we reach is 1.0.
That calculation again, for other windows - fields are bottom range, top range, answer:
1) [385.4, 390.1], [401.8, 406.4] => 0.83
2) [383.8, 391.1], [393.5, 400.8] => 0.93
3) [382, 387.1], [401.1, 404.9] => 0.88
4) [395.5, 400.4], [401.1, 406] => 0.92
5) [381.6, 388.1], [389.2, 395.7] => 0.92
